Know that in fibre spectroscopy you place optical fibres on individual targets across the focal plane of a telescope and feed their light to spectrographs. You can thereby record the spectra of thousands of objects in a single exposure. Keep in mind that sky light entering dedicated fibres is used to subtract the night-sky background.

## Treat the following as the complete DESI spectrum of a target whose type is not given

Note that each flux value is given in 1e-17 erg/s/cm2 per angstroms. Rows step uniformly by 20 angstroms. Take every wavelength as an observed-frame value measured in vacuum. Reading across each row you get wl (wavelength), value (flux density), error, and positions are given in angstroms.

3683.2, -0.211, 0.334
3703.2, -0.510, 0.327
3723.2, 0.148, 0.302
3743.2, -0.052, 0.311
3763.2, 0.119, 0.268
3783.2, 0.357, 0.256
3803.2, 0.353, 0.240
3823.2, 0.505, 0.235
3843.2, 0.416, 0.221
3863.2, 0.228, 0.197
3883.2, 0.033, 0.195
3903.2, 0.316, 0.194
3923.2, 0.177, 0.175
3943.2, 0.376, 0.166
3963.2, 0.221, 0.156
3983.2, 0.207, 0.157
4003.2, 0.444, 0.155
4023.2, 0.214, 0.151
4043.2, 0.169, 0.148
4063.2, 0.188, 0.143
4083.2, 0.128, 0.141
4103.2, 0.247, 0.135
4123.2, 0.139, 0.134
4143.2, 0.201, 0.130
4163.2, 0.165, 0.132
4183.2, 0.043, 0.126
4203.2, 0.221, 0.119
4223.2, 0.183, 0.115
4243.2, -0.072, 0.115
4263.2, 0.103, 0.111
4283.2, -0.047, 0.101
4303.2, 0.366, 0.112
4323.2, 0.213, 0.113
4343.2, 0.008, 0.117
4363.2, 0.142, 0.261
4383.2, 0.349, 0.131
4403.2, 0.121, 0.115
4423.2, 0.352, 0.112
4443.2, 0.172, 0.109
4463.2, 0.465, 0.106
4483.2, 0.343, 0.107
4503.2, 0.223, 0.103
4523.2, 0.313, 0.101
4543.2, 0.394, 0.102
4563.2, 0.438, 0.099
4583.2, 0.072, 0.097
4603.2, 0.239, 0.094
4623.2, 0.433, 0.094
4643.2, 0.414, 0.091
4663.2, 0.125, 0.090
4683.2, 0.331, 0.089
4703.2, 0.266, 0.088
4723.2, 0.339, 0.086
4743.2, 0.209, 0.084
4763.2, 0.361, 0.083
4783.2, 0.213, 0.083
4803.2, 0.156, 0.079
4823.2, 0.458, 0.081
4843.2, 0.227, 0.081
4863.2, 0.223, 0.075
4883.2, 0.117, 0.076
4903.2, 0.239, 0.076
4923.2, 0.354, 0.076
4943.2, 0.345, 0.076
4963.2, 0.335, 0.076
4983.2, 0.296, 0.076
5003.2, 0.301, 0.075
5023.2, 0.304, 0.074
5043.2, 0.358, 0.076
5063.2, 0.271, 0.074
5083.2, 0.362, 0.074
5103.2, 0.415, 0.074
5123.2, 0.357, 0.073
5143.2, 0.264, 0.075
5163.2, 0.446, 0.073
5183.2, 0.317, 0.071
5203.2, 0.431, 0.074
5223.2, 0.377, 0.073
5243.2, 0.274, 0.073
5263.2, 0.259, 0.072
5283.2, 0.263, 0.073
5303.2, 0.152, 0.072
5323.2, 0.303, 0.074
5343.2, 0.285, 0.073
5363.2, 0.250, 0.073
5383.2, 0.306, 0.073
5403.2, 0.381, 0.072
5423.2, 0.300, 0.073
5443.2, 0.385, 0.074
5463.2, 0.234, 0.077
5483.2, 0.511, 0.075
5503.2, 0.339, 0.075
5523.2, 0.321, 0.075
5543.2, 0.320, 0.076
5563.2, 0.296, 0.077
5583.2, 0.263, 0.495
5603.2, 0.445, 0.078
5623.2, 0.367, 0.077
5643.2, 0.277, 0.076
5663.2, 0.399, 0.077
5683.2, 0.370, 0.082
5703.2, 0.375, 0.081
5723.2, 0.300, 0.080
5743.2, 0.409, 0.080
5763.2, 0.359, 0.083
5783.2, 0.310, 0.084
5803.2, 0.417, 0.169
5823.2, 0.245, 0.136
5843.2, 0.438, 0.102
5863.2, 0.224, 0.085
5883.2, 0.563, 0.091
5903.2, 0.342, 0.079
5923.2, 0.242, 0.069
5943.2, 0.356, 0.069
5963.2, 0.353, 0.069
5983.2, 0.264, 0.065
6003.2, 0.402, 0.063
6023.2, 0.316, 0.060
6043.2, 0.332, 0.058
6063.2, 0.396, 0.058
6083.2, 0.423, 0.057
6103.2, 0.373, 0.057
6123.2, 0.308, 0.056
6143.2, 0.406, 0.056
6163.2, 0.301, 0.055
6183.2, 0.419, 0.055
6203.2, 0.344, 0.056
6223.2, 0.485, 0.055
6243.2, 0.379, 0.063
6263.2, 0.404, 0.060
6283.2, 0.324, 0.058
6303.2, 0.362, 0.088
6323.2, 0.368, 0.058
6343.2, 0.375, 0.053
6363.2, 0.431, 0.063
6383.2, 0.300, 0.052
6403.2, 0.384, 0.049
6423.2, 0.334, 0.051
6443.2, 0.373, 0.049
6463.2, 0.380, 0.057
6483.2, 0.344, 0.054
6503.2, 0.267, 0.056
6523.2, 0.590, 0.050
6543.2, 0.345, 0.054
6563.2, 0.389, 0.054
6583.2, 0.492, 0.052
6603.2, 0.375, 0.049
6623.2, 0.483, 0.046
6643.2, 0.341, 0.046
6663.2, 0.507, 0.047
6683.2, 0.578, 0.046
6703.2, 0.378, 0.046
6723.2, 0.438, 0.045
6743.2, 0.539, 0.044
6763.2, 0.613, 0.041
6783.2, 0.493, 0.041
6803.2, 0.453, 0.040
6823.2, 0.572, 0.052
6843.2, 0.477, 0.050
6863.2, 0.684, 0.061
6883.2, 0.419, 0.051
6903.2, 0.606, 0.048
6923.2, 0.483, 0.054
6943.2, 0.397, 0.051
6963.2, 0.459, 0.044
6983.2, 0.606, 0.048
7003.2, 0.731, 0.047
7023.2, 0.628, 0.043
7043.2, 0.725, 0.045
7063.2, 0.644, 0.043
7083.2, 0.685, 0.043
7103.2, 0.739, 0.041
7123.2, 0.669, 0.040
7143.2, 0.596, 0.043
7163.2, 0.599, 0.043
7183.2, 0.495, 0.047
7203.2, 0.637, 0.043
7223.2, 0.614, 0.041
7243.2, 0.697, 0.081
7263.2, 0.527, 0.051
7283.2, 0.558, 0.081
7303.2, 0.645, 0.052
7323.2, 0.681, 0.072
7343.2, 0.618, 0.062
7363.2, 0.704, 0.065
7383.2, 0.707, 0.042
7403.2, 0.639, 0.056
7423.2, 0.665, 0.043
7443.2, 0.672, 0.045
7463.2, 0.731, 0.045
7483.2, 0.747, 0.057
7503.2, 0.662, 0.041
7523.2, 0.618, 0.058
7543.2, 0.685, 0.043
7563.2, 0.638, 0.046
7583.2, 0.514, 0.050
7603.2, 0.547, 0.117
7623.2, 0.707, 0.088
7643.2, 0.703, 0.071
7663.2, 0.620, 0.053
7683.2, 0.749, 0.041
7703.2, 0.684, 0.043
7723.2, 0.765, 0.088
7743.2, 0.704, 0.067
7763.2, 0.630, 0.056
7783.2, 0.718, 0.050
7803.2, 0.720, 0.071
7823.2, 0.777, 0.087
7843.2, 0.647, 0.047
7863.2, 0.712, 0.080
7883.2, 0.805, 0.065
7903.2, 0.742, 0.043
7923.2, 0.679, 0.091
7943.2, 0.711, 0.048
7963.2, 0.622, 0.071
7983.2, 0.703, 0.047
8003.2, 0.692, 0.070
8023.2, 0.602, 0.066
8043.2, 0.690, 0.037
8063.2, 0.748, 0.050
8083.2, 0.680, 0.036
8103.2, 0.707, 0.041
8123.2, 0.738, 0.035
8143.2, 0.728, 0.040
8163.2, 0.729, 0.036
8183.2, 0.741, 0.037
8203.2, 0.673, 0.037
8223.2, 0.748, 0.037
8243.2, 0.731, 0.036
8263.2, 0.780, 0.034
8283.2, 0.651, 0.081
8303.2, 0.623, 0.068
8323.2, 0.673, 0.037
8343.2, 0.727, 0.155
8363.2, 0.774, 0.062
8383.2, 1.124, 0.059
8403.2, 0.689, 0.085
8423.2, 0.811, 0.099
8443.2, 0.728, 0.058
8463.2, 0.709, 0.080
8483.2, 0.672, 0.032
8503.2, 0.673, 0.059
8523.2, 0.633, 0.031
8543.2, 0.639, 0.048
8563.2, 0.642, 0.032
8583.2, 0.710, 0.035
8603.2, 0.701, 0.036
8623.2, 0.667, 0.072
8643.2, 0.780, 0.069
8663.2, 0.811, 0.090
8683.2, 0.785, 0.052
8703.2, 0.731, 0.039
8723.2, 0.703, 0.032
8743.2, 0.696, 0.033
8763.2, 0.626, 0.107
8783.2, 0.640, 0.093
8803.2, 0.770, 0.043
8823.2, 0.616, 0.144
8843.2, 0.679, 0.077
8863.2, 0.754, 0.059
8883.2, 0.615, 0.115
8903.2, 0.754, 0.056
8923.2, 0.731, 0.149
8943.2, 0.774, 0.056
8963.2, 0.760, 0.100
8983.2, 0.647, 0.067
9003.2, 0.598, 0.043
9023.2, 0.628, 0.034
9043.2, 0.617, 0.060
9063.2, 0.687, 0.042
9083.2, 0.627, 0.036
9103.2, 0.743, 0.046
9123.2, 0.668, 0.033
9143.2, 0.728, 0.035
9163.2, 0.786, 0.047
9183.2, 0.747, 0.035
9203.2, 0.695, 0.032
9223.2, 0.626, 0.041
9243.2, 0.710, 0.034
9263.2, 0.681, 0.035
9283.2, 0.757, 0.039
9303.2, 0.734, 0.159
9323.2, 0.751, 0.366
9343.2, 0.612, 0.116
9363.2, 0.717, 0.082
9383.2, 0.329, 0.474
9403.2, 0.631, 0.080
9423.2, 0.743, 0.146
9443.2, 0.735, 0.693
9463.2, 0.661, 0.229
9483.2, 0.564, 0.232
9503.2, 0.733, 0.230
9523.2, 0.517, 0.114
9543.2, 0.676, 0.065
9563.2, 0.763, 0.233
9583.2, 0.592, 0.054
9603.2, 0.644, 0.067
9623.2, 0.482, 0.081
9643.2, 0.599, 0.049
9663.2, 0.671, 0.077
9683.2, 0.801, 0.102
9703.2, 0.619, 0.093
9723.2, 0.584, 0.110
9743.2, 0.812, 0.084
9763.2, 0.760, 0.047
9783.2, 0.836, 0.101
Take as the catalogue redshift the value 0.75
